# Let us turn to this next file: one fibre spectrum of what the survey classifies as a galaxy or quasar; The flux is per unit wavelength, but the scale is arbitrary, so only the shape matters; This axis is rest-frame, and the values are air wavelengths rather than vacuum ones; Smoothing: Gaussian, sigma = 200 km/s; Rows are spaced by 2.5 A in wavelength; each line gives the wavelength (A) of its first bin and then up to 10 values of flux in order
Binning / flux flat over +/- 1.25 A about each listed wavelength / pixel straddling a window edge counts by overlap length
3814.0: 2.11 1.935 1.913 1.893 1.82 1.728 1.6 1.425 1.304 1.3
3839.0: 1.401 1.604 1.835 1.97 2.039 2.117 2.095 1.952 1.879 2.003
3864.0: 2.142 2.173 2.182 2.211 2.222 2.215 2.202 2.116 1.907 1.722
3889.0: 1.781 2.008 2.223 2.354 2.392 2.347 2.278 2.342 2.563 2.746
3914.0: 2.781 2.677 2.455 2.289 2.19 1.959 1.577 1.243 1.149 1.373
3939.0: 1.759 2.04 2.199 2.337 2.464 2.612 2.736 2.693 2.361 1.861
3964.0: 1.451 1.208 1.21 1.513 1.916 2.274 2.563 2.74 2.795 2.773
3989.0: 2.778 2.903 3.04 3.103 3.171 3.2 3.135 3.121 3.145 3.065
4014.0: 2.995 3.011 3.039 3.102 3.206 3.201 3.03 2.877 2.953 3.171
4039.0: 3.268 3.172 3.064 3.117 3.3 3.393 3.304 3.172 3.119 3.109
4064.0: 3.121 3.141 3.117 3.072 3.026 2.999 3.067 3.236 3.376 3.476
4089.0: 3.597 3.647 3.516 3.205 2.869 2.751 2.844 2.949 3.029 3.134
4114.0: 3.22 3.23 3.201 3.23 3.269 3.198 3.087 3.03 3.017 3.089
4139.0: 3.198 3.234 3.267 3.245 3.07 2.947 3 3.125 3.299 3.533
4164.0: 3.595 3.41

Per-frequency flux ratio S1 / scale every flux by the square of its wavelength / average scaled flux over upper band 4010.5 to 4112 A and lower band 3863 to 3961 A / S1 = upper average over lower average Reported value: 1.56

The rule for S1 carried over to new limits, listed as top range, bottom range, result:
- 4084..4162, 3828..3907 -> 1.82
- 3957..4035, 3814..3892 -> 1.52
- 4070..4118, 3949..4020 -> 1.29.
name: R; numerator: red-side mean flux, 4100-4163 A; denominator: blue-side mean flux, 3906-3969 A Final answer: 1.5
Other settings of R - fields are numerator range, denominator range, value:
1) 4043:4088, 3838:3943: 1.54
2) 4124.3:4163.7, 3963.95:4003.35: 1.29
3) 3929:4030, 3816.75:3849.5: 1.47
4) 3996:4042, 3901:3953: 1.44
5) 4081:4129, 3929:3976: 1.69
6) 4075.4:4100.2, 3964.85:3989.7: 1.53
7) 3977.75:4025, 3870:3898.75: 1.43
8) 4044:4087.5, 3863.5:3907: 1.48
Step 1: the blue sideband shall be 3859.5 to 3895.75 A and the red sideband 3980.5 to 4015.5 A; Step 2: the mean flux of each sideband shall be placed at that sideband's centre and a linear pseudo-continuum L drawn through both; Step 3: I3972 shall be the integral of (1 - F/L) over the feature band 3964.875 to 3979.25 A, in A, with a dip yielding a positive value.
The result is 5.59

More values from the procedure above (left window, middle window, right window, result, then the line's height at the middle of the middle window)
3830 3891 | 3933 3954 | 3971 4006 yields 3.5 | 2.45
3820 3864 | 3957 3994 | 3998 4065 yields 7.2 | 2.73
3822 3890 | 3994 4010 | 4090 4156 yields -3.5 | 2.57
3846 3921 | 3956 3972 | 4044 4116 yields 5.4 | 2.6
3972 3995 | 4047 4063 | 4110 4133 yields -1.8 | 2.9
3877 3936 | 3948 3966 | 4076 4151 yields 0.9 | 2.39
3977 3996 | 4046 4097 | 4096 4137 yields -4.6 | 2.98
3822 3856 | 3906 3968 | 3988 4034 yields 8.8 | 2.48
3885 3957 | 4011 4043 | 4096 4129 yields -4.8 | 2.68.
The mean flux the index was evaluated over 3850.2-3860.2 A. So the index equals 2.01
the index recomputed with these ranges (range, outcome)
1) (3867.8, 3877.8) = 2.21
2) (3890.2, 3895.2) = 2.11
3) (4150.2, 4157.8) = 3.03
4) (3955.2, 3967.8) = 1.92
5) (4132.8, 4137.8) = 3.05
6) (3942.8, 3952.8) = 2.41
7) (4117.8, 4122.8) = 3.22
